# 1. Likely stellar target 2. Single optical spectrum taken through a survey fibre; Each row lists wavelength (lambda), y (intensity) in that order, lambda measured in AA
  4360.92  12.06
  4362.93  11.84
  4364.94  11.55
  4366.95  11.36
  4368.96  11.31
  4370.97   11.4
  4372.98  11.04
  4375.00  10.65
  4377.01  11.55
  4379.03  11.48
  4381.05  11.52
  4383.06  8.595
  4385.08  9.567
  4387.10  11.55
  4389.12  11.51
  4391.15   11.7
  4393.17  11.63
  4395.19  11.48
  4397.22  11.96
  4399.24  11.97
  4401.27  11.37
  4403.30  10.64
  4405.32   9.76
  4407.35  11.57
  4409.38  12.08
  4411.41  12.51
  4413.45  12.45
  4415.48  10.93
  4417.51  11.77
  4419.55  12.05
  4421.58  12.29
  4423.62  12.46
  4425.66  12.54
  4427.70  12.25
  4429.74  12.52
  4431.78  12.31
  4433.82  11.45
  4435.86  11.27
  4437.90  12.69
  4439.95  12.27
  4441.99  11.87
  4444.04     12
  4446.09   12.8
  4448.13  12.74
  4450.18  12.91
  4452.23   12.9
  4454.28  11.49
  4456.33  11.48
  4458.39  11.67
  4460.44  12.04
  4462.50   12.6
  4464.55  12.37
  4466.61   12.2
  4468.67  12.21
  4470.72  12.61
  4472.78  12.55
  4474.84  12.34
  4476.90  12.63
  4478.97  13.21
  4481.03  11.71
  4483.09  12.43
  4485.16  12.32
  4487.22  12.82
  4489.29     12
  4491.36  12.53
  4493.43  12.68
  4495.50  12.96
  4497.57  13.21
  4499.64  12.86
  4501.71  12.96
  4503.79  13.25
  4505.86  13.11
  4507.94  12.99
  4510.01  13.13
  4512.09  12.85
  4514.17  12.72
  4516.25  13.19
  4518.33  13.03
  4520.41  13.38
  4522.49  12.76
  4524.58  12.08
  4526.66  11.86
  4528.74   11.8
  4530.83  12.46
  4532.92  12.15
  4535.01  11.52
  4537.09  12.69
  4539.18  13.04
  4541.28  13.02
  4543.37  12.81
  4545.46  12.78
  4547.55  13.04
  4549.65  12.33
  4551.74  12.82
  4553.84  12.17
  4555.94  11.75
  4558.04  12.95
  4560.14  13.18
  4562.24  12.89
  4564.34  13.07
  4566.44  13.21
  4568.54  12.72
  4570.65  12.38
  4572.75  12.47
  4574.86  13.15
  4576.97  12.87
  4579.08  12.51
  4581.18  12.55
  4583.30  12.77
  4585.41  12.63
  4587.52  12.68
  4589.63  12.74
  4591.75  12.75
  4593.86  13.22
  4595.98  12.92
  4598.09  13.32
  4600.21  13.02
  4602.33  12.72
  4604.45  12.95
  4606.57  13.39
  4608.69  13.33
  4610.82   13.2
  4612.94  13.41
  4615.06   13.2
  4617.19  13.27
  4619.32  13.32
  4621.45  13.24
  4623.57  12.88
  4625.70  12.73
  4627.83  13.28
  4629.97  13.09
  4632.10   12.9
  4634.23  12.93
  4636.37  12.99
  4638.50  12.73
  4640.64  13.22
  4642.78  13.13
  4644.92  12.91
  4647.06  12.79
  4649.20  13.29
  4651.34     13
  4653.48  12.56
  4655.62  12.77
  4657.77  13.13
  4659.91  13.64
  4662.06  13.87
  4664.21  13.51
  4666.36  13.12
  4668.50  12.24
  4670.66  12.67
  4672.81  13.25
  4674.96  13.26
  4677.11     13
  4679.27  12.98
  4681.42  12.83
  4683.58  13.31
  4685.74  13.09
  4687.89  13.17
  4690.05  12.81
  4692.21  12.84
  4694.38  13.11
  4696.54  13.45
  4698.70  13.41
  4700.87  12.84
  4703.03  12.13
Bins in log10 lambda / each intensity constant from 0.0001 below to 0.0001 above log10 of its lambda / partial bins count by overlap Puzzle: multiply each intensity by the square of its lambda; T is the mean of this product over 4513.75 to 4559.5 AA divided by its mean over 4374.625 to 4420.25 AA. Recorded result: 1.18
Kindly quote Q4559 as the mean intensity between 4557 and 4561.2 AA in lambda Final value 13.1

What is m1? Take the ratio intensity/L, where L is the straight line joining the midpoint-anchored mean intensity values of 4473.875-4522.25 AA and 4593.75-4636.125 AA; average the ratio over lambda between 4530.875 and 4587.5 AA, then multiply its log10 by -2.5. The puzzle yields 0.02 mag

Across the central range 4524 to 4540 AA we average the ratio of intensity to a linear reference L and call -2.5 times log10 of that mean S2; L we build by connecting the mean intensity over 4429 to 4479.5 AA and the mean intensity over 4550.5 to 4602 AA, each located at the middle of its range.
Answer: 0.03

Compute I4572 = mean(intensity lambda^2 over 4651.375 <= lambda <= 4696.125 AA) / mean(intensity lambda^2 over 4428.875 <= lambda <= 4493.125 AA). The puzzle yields 1.17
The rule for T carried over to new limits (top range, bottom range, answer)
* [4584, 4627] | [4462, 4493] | 1.11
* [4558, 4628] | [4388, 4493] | 1.15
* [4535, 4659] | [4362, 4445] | 1.21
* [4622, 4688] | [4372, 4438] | 1.26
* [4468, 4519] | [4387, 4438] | 1.12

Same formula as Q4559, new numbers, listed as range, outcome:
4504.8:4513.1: 13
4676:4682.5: 12.9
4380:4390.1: 10.6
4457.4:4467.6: 12.2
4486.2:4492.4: 12.4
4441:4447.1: 12.2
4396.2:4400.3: 11.9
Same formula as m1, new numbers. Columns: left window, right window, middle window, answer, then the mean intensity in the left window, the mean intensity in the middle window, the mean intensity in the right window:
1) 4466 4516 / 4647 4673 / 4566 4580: 0.01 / 12.7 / 12.7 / 13.1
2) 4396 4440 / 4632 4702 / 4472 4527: -0.04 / 11.9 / 12.7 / 13.1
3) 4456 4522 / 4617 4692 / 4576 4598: 0.01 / 12.6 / 12.8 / 13.1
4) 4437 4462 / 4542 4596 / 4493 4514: -0.05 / 12.2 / 13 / 12.7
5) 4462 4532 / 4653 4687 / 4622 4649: 0.00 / 12.6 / 13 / 13.1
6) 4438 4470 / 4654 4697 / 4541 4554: -0.01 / 12.3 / 12.7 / 13.1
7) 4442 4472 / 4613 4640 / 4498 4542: -0.01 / 12.3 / 12.7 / 13.1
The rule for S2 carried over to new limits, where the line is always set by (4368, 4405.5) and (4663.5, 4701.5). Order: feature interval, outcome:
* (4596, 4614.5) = -0.052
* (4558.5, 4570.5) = -0.059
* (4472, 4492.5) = -0.064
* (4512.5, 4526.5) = -0.071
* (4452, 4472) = -0.048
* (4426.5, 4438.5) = -0.061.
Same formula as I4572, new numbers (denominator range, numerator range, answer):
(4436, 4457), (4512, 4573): 1.07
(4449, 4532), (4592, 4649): 1.10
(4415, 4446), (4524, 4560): 1.08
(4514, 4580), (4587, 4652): 1.07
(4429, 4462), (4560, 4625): 1.14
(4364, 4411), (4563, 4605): 1.25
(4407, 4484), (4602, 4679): 1.17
